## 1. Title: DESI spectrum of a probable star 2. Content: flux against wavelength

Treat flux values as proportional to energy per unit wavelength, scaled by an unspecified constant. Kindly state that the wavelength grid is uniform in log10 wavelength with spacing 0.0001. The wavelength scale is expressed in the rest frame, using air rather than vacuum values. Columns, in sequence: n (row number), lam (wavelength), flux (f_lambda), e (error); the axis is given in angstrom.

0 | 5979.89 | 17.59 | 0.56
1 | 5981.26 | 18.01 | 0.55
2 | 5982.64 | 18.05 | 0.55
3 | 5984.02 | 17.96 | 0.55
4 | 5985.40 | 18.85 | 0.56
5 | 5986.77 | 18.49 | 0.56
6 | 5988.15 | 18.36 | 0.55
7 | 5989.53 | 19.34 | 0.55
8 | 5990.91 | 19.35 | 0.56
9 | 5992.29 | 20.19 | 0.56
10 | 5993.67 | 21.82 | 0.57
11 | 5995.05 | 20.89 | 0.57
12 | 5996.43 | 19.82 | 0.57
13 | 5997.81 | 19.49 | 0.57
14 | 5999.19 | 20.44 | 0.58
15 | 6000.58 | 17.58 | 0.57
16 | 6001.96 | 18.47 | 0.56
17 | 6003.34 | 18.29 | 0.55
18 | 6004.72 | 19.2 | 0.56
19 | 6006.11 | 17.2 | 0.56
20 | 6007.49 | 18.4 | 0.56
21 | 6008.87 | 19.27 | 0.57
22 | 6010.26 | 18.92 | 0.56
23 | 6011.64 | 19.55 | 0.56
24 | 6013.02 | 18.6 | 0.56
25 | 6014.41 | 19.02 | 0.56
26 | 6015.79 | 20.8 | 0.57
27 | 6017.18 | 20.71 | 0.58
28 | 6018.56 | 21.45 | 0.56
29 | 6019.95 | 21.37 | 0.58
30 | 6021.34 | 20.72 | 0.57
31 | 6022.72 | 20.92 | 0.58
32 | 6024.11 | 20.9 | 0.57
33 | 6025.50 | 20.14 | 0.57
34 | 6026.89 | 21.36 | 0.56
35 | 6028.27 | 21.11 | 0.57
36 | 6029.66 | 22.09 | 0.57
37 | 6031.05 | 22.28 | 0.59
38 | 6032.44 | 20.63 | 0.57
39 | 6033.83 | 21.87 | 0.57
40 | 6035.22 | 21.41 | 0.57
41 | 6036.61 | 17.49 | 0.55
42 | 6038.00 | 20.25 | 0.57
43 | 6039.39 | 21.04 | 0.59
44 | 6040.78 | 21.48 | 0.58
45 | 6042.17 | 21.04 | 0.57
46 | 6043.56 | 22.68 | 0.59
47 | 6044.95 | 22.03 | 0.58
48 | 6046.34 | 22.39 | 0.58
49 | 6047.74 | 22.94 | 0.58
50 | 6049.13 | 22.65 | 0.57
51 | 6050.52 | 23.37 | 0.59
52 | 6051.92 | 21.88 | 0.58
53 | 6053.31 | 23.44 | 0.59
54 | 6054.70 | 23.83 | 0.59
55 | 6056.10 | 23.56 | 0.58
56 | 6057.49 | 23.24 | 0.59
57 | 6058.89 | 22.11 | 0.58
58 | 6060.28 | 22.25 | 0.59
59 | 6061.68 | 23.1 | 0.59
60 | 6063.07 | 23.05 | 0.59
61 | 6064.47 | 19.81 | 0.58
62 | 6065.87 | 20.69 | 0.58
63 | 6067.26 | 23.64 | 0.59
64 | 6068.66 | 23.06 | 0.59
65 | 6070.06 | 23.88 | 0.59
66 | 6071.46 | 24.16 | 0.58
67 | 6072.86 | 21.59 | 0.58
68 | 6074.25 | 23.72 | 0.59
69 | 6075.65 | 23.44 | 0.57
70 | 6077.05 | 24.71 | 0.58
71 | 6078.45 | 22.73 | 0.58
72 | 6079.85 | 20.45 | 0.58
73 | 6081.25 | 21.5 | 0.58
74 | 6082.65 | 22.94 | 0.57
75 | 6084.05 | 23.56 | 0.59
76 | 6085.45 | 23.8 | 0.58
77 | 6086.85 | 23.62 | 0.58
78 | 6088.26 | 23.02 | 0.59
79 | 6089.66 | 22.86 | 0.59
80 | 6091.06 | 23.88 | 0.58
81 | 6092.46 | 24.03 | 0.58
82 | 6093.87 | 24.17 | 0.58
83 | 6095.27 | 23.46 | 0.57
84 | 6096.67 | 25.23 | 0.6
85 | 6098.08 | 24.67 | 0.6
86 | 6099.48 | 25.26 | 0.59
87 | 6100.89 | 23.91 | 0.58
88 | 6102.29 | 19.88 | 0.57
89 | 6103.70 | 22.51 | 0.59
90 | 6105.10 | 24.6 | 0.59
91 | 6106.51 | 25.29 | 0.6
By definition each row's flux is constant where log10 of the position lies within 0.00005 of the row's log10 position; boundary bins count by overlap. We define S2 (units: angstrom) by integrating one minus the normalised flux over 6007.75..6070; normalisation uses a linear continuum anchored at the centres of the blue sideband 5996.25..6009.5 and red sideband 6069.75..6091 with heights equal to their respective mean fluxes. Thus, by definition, -2.1 angstrom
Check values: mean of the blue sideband 18.8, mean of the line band 21.5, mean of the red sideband 23.1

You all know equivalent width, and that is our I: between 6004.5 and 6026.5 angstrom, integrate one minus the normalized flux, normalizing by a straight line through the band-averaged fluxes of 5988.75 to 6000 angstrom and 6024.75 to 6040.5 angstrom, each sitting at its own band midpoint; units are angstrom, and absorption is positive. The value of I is 0.7 angstrom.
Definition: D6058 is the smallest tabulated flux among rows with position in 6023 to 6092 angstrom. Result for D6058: 17.49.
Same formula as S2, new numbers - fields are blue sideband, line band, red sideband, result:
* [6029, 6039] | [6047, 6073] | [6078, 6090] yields -1.1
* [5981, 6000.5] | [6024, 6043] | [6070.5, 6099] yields 0.2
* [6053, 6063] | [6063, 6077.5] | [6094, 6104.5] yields 0.2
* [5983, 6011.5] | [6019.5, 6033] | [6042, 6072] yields -0.2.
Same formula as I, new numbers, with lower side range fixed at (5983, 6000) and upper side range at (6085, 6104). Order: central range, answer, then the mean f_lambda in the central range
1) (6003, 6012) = 0.7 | 18.7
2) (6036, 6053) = 0.0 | 21.7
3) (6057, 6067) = 0.1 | 22.1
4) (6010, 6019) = 0.3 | 19.9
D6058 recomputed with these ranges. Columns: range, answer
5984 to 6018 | 17.2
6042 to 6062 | 21.04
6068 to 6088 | 20.45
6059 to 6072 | 19.81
